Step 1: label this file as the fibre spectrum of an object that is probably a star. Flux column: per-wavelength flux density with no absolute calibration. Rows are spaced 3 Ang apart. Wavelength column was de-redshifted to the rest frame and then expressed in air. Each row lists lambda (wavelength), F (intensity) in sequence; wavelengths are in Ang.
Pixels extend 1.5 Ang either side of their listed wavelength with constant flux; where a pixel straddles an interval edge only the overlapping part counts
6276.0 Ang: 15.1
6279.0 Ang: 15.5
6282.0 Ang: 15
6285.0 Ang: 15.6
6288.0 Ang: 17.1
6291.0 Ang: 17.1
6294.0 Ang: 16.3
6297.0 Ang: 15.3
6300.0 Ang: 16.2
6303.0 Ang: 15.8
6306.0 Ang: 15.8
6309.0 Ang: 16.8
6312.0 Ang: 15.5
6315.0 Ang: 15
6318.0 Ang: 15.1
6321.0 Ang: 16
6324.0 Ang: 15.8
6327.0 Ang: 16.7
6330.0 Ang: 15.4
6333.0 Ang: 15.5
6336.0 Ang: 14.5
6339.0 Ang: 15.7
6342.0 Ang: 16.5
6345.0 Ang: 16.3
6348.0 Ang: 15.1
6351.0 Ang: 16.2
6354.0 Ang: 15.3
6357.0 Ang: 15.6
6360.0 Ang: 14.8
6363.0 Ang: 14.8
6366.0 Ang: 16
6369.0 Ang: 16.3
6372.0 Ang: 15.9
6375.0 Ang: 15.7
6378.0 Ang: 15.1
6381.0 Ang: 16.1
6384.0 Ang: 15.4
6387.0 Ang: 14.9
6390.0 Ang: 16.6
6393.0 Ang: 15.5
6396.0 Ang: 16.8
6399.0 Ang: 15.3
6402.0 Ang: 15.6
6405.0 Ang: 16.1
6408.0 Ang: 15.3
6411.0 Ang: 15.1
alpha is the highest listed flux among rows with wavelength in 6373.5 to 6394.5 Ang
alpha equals 16.6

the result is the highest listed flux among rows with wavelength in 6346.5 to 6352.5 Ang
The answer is 16.2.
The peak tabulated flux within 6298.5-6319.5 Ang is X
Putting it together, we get 16.8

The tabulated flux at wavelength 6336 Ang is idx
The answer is 14.5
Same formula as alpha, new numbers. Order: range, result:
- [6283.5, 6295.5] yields 17.1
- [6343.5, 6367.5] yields 16.3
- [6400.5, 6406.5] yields 16.1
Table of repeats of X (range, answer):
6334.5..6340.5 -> 15.7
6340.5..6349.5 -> 16.5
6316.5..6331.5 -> 16.7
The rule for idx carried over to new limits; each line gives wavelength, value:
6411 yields 15.1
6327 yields 16.7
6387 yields 14.9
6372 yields 15.9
